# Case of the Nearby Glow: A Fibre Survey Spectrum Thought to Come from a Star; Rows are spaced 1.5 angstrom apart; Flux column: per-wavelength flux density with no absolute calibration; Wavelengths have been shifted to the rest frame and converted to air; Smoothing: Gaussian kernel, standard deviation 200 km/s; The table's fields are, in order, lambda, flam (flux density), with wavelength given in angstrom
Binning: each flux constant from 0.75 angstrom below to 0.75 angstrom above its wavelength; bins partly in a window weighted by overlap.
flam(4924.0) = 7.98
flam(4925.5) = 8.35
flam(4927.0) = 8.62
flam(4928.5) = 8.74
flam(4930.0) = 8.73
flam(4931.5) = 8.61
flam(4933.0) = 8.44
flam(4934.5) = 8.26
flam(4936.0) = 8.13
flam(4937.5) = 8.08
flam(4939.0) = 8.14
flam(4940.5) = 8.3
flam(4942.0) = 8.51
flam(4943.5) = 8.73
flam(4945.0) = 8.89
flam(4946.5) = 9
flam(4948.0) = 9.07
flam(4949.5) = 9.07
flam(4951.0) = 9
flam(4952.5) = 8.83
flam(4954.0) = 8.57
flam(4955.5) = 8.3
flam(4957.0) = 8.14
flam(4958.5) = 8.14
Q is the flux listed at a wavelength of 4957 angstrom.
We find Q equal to 8.14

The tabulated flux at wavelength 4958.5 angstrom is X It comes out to 8.14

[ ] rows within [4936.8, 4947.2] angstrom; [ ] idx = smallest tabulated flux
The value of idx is 8.08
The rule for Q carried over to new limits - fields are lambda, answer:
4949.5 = 9.07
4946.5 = 9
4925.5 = 8.35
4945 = 8.89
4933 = 8.44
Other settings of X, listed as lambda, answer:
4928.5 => 8.74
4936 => 8.13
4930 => 8.73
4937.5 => 8.08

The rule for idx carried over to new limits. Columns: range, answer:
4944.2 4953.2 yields 8.83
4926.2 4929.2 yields 8.62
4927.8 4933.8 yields 8.44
